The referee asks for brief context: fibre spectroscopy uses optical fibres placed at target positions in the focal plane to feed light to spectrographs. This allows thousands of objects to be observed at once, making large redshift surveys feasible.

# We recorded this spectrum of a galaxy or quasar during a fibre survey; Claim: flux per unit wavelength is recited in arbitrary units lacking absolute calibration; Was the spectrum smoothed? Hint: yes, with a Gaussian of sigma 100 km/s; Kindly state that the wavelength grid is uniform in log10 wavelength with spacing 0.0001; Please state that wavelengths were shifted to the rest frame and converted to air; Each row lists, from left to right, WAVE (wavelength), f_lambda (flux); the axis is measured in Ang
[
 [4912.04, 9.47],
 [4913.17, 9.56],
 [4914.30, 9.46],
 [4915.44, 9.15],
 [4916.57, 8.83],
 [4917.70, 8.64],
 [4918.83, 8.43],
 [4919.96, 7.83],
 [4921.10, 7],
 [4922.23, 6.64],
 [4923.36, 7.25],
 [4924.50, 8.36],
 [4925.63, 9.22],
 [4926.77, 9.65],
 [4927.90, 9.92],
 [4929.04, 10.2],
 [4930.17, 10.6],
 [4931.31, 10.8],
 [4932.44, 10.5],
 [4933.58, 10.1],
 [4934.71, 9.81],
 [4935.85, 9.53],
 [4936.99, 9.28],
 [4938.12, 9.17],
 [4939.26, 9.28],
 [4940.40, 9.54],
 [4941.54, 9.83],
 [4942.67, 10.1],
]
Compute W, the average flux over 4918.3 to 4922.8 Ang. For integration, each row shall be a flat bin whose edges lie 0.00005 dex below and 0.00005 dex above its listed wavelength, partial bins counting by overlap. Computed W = 7.47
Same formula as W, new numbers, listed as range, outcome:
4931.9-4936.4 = 9.98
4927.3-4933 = 10.4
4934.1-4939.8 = 9.43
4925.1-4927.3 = 9.41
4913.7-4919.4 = 8.91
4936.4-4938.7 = 9.23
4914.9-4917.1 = 9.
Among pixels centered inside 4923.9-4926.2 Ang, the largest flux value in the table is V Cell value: 9.22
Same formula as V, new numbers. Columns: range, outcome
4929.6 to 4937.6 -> 10.8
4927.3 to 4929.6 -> 10.2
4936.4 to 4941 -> 9.54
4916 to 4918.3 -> 8.83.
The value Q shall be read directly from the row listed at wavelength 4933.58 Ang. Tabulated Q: 10.1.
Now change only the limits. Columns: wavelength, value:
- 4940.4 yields 9.54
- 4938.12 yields 9.17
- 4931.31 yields 10.8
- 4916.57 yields 8.83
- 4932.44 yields 10.5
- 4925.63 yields 9.22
